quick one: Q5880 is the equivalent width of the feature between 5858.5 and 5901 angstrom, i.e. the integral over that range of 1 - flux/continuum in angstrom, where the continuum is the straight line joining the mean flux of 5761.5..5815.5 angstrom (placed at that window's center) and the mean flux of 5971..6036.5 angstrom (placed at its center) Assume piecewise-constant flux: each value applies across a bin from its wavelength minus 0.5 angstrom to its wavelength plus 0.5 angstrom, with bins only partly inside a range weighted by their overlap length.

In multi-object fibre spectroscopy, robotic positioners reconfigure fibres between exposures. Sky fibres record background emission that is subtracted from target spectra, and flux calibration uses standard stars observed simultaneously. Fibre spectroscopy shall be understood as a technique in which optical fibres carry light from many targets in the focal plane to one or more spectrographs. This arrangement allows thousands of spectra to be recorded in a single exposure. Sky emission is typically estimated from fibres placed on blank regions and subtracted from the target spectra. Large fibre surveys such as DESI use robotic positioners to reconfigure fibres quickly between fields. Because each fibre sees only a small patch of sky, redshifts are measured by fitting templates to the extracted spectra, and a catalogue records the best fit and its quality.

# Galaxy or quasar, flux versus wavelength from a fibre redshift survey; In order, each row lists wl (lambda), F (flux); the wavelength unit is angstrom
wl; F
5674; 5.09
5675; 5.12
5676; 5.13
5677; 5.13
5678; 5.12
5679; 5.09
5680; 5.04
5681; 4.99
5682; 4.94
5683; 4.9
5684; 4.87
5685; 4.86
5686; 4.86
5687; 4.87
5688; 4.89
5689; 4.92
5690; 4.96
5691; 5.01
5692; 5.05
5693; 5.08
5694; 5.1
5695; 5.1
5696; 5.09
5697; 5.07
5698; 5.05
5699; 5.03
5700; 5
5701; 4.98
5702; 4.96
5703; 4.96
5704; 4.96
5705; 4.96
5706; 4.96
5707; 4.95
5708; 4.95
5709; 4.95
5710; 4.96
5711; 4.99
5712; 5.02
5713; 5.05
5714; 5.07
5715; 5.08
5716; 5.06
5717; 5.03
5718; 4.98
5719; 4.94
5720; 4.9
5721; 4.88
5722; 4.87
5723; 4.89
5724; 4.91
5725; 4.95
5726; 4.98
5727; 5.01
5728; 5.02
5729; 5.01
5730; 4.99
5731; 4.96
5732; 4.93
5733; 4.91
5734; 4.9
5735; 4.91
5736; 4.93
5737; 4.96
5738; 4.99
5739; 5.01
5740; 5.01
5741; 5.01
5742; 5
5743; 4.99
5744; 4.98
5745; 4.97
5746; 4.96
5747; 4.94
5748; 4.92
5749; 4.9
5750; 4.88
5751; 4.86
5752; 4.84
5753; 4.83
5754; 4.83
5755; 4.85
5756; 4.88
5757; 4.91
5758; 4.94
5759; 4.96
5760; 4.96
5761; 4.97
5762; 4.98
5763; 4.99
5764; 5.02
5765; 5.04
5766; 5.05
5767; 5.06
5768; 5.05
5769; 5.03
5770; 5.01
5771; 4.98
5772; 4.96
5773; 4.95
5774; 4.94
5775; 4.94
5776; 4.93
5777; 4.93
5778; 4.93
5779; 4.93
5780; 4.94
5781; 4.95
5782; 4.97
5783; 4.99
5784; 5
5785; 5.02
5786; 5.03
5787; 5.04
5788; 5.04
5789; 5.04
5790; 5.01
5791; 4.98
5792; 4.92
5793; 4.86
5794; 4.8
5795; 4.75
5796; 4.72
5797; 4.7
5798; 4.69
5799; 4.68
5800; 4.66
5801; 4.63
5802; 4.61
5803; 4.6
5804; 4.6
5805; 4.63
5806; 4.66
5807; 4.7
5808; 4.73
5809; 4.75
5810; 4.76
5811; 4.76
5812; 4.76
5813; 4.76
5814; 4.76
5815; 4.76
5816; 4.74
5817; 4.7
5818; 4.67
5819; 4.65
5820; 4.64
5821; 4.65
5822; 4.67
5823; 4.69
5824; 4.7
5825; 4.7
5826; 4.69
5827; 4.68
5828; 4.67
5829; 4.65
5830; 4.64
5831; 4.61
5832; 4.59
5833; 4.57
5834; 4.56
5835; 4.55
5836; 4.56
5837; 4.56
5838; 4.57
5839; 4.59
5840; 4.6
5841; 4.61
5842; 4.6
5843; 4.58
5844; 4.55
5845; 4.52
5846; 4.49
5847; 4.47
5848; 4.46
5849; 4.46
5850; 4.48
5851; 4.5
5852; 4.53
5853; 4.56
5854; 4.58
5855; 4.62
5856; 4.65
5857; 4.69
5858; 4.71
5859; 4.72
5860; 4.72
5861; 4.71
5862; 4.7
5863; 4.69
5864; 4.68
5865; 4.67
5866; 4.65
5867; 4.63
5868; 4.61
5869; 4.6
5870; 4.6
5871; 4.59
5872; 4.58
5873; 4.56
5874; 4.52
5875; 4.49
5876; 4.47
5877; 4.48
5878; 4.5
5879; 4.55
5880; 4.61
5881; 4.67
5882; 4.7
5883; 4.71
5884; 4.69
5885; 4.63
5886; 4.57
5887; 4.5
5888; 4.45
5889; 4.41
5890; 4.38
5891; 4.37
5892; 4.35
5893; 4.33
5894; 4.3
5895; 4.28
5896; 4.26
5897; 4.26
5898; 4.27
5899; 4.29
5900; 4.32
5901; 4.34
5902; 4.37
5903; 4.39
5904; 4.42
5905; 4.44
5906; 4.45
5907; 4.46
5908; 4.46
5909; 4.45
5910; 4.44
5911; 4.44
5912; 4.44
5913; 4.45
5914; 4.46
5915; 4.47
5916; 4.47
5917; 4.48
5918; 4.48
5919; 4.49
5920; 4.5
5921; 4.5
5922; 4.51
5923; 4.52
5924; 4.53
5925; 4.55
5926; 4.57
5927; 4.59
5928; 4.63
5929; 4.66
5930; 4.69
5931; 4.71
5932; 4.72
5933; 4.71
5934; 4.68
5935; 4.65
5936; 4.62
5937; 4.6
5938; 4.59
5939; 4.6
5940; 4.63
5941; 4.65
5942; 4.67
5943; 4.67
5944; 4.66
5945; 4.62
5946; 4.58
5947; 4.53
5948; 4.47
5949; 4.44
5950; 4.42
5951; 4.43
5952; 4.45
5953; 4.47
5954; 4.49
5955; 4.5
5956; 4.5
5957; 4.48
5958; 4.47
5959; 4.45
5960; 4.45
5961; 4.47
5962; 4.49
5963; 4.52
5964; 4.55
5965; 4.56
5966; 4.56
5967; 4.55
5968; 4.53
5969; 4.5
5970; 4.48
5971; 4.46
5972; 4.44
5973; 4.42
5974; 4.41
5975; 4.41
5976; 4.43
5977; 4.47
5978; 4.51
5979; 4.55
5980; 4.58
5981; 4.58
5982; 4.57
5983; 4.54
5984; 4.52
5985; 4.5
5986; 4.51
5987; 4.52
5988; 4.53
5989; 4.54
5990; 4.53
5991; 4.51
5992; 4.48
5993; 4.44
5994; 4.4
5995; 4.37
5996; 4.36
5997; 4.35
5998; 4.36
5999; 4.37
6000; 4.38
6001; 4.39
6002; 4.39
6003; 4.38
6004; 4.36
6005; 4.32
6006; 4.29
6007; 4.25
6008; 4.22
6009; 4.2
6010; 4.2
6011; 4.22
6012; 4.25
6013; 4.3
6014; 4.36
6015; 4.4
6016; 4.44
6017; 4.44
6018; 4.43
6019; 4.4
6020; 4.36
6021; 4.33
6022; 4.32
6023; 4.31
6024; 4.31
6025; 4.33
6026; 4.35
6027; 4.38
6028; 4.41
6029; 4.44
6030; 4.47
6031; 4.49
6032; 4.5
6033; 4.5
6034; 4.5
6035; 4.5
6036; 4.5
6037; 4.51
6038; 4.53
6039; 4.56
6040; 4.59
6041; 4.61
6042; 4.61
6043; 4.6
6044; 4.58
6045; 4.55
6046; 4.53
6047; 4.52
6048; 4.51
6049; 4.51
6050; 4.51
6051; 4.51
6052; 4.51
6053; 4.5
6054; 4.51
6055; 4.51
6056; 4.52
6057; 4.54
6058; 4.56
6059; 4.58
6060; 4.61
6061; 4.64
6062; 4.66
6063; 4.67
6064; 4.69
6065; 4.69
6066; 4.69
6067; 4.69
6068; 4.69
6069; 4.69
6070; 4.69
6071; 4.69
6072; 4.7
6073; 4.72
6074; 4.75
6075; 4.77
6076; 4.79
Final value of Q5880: 1.40 angstrom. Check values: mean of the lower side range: 4.87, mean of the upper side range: 4.41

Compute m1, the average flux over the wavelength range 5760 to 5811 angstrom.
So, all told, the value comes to 4.88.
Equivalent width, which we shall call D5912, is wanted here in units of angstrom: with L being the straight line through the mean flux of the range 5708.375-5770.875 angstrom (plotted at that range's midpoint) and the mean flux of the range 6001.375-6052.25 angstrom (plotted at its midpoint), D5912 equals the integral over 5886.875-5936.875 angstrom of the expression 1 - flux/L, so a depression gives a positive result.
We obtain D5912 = 1.8 angstrom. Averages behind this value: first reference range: 4.96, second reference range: 4.42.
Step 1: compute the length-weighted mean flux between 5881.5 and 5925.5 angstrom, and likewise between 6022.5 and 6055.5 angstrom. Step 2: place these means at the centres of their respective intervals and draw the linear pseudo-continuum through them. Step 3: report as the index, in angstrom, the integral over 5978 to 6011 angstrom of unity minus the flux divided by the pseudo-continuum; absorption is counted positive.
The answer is 0.4 angstrom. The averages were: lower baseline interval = 4.44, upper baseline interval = 4.49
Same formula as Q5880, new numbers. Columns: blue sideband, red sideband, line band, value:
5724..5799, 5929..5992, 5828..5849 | 1.0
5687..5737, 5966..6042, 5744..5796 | -0.8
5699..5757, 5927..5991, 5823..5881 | 1.7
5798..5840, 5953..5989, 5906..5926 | 0.3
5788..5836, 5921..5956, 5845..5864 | 0.3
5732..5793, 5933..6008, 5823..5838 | 0.6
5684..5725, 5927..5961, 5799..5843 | 1.1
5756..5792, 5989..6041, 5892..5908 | 1.1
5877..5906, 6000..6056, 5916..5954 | -1.2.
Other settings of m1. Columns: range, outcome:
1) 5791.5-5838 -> 4.68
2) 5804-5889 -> 4.62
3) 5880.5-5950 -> 4.51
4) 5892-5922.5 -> 4.41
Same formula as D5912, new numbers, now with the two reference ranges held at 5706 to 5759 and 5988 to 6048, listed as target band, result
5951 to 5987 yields 0.1 angstrom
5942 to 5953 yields 0.0 angstrom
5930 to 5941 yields -0.2 angstrom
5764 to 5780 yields -0.3 angstrom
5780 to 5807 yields 0.0 angstrom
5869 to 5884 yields 0.3 angstrom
